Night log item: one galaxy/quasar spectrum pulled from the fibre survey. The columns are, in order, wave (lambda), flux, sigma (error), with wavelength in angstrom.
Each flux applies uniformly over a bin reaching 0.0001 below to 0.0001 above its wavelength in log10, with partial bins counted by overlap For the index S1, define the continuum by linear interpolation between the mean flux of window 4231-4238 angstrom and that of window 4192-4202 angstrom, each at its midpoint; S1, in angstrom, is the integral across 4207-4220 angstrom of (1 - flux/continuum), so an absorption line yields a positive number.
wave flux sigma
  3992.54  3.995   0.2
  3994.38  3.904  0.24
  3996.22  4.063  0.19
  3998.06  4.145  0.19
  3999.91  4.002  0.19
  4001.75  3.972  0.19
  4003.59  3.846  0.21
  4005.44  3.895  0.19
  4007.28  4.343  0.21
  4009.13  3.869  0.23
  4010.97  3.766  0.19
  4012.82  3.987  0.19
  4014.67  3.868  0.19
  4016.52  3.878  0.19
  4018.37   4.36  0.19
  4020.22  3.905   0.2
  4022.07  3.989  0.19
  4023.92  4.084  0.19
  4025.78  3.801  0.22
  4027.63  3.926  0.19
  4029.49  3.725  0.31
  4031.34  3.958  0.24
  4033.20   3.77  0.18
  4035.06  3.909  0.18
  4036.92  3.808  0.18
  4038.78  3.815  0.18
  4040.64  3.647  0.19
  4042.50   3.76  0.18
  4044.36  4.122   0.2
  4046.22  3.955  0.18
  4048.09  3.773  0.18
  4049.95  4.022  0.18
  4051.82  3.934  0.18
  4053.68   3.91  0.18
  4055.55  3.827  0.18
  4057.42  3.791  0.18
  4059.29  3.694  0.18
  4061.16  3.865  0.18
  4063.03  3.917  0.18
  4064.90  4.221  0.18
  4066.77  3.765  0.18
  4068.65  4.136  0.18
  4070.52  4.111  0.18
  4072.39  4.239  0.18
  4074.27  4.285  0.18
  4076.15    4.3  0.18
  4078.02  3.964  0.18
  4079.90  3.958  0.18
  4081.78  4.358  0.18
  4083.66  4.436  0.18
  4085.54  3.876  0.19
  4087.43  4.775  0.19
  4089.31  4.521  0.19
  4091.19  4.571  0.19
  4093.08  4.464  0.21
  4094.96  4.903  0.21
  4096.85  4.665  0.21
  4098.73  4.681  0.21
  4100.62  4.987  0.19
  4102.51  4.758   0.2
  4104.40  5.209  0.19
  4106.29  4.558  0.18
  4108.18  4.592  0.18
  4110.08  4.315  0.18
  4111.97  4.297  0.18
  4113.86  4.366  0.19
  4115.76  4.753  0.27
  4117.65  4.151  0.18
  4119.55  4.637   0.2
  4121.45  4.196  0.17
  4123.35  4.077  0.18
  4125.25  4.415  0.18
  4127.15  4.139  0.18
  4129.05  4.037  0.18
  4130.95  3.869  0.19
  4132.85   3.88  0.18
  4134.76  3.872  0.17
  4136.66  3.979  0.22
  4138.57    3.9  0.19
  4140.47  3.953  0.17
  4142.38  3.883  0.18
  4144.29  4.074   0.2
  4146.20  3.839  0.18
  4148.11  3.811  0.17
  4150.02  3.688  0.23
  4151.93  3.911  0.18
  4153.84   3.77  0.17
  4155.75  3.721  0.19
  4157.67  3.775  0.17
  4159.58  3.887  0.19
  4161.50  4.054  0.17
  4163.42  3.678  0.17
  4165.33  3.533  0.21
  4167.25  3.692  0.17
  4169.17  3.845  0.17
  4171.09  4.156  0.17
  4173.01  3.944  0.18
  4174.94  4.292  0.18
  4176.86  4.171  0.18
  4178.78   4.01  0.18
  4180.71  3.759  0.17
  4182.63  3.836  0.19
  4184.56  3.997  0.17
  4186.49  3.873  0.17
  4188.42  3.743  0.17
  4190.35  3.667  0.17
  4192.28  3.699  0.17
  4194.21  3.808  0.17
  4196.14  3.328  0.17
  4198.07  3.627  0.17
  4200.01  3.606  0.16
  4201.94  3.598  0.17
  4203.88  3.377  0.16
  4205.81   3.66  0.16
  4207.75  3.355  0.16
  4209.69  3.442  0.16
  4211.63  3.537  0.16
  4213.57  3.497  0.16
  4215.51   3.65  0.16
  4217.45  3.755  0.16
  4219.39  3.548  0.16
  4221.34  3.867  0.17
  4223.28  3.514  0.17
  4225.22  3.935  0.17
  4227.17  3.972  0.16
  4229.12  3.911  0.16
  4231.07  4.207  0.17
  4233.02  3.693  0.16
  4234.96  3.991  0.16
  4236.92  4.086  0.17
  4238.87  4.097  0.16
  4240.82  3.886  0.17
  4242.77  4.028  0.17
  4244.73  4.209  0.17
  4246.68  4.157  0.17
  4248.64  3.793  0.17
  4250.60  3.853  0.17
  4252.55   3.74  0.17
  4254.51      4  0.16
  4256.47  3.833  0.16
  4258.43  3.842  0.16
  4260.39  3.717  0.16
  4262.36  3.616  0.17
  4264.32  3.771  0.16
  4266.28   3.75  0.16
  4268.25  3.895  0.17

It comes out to 0.77 angstrom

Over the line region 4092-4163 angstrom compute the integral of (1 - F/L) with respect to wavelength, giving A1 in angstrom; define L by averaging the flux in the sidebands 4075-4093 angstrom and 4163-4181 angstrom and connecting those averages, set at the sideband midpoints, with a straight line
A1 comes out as -1.52 angstrom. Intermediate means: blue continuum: 4.31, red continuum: 3.92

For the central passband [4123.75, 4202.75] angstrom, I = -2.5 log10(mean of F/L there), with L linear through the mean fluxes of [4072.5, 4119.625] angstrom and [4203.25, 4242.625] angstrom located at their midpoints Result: 0.06 mag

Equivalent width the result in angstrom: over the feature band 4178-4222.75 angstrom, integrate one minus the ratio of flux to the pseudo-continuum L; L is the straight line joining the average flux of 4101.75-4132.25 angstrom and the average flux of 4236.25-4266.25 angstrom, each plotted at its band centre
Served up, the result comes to 4.7 angstrom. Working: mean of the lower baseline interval 4.39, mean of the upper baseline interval 3.9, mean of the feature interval 3.66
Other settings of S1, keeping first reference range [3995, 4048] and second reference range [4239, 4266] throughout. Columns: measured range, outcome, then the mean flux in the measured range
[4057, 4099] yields -3.4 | 4.24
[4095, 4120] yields -4.5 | 4.62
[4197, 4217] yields 1.8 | 3.54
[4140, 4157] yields 0.3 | 3.84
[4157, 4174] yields 0.3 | 3.84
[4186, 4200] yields 0.8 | 3.67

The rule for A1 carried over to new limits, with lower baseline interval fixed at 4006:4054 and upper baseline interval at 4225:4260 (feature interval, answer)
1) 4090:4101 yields -2.1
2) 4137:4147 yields 0.0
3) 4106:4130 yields -2.5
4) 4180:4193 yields 0.5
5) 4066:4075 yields -0.4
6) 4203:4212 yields 1.1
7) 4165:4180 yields -0.1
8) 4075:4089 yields -1.2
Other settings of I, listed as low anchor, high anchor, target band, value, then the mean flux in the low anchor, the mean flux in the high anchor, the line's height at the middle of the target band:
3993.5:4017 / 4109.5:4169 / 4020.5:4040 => 0.027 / 3.97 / 4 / 3.97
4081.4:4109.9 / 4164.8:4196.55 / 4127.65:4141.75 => 0.089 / 4.62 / 3.86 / 4.27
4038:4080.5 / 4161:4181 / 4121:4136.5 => -0.031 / 3.96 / 3.92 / 3.94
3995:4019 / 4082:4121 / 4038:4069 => 0.103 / 3.99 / 4.57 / 4.28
